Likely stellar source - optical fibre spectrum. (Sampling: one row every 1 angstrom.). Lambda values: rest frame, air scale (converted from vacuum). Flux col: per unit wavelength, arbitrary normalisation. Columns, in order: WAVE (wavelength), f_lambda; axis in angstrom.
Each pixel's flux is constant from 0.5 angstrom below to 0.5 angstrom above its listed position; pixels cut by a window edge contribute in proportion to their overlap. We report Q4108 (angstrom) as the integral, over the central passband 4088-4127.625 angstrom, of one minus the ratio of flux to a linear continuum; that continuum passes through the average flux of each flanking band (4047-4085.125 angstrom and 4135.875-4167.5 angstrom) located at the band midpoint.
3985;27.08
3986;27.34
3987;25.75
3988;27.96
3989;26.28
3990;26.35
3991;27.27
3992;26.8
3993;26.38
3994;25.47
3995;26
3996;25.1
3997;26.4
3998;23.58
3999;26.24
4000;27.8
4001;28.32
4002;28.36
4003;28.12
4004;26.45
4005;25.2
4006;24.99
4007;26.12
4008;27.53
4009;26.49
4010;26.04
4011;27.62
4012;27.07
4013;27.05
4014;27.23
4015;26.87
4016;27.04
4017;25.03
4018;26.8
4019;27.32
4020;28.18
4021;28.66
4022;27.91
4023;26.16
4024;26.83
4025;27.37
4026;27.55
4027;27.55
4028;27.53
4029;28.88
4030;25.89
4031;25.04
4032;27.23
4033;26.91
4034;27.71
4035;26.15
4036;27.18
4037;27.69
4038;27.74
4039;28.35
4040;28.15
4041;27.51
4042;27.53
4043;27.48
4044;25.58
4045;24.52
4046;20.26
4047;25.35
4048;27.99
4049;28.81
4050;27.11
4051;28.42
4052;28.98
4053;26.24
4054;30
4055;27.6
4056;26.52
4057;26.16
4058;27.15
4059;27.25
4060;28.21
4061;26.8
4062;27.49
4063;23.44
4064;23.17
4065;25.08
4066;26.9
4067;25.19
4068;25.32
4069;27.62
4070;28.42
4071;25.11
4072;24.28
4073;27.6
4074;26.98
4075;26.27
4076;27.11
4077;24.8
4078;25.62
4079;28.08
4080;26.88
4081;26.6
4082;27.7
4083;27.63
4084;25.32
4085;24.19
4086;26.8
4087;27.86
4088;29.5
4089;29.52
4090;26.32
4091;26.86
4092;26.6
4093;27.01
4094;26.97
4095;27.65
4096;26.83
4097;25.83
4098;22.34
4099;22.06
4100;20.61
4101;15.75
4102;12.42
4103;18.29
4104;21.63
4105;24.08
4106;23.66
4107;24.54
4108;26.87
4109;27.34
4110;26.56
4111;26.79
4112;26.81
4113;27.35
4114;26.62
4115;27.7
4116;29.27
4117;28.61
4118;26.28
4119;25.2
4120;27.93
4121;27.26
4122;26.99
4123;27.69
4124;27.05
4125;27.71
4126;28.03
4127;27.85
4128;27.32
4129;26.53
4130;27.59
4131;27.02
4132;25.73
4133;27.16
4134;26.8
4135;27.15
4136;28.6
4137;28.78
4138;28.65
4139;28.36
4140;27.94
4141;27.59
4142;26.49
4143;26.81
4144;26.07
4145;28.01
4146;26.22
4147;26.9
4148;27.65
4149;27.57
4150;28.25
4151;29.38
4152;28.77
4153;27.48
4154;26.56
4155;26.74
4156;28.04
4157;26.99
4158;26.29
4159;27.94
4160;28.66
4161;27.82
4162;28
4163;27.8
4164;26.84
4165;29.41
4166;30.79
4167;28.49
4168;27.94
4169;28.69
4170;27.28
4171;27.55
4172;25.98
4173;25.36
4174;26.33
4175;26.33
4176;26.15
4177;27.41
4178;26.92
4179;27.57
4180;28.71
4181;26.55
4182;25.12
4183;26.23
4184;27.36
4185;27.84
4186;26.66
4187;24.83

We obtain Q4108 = 2.4 angstrom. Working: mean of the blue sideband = 26.7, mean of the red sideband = 27.8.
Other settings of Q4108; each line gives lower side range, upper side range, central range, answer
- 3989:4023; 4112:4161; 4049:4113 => 3.1 angstrom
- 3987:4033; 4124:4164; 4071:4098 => 0.5 angstrom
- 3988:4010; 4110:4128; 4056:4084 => 0.6 angstrom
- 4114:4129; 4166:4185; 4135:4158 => -0.3 angstrom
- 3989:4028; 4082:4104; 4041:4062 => -1.0 angstrom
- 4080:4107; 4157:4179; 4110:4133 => -1.3 angstrom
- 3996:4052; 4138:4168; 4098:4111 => 2.5 angstrom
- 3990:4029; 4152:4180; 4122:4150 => 0.0 angstrom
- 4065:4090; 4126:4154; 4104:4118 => 0.4 angstrom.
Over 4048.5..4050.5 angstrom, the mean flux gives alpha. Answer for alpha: 28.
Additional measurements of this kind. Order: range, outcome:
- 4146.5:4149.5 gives 27.4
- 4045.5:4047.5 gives 22.8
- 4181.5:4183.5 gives 25.7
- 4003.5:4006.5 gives 25.5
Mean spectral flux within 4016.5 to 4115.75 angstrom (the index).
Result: 26.2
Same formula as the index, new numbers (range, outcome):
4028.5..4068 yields 26.7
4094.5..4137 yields 25.6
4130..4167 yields 27.7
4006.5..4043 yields 27.2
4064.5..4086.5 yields 26.3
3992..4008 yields 26.4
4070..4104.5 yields 25.2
